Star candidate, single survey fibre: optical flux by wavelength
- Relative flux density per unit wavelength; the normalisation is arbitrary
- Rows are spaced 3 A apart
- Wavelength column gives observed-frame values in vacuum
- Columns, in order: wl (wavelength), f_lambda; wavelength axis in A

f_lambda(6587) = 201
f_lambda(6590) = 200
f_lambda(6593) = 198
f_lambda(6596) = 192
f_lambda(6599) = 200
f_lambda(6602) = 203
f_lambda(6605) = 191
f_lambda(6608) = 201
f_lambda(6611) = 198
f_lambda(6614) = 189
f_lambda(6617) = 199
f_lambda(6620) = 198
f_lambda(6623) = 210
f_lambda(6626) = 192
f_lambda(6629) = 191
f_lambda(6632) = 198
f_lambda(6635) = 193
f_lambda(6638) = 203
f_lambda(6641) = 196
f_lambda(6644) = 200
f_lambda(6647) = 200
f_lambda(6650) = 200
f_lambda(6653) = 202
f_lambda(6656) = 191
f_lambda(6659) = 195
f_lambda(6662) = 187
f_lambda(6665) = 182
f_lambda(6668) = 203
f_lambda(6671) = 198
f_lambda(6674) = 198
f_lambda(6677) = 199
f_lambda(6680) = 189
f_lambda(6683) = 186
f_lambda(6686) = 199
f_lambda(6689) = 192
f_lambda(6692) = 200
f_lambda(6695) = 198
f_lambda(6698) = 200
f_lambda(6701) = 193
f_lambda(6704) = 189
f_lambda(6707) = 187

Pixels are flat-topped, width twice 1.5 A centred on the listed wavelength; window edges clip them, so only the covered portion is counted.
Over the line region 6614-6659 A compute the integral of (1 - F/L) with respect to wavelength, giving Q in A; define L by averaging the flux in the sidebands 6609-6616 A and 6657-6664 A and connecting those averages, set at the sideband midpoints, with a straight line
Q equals -1.24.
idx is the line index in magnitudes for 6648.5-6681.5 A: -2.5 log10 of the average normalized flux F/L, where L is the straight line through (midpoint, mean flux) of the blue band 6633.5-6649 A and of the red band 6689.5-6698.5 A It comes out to 0.02 mag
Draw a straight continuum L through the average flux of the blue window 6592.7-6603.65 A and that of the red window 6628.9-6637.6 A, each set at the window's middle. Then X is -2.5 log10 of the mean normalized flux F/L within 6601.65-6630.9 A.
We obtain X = 0.00 mag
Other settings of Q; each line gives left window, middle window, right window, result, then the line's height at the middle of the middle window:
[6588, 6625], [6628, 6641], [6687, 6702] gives 0.1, 198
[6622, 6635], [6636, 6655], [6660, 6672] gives -0.5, 195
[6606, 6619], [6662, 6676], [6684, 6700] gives 0.2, 197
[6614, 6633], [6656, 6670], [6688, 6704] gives 0.3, 197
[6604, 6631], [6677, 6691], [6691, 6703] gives 0.3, 197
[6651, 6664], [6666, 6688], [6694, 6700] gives 0.0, 196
